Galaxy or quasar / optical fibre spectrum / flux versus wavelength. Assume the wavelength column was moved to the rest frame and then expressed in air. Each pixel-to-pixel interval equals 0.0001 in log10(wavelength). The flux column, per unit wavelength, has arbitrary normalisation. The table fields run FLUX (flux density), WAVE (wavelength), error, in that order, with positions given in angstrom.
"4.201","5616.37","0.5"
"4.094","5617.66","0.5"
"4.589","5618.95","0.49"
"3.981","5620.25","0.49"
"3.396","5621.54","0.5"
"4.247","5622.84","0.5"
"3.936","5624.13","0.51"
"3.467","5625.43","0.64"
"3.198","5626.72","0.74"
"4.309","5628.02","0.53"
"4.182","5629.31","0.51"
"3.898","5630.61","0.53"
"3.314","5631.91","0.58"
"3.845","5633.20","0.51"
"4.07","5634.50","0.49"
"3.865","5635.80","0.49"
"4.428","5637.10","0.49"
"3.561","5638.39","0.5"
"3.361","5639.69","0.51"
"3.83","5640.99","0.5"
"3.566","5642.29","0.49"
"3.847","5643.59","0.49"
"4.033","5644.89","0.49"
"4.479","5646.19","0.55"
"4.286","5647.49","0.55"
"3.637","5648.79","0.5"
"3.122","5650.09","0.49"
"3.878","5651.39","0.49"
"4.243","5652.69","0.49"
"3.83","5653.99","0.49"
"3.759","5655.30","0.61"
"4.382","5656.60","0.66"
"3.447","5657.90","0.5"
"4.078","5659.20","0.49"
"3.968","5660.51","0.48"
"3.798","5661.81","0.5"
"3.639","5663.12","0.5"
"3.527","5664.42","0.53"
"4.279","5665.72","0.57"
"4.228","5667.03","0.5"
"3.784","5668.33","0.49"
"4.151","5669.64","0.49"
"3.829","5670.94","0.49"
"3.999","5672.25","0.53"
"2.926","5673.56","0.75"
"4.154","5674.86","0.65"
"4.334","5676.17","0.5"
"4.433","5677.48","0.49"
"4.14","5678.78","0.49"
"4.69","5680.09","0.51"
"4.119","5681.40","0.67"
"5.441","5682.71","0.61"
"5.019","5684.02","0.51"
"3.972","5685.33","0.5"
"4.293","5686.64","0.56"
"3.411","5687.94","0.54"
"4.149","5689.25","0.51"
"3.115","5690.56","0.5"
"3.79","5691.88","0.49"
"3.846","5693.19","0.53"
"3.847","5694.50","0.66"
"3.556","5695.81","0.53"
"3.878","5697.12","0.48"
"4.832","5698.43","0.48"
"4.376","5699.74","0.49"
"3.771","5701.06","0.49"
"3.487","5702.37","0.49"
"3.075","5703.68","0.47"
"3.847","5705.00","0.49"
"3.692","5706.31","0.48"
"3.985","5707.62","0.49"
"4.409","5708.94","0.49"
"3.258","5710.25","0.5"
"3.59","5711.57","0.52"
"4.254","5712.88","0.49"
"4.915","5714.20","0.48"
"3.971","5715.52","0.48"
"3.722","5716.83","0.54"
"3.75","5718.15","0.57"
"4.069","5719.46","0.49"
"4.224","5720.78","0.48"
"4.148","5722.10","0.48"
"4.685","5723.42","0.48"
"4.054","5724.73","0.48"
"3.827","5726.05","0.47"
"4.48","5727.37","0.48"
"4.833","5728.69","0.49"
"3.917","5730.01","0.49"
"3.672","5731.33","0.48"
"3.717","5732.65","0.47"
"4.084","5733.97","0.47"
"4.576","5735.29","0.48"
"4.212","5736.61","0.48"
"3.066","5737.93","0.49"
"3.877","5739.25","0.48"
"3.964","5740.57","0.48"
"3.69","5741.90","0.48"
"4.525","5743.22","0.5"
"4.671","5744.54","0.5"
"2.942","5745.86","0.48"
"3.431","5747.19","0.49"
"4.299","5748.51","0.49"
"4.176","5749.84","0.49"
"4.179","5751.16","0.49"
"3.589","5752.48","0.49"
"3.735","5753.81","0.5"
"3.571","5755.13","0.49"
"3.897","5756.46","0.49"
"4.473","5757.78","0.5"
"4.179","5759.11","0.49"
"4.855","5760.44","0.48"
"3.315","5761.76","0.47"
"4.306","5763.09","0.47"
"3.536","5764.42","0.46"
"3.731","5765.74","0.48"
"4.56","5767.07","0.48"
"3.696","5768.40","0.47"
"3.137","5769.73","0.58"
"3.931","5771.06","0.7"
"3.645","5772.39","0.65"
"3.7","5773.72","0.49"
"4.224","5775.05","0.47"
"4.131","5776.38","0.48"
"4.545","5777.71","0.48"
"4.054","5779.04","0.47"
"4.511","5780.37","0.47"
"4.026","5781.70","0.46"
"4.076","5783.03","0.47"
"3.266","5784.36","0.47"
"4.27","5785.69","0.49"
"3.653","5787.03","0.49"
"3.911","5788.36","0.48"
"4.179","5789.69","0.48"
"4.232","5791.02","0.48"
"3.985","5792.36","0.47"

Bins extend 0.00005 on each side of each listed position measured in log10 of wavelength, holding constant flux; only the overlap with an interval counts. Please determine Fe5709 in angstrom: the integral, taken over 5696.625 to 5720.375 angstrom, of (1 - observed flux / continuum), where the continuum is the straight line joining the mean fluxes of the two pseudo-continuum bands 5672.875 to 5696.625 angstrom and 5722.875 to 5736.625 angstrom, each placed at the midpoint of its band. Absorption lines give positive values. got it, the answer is 1.1 angstrom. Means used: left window 4.07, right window 4.18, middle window 3.94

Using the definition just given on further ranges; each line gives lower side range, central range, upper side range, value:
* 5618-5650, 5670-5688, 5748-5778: -1.45 angstrom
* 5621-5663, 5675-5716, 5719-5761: -0.96 angstrom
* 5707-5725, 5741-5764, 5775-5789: 0.44 angstrom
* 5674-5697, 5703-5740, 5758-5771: 0.37 angstrom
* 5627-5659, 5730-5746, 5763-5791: -0.06 angstrom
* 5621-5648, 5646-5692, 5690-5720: -1.66 angstrom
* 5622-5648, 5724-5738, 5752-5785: -0.55 angstrom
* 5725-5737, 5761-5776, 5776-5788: 0.98 angstrom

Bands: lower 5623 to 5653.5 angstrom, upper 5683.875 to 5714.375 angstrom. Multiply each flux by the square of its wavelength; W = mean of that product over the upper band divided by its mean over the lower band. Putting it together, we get 1.03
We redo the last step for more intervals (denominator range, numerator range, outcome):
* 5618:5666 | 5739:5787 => 1.07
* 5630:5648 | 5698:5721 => 1.04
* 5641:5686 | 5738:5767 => 1.01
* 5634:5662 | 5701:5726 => 1.04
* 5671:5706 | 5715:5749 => 1.02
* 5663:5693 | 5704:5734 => 1.01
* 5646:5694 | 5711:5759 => 1.03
